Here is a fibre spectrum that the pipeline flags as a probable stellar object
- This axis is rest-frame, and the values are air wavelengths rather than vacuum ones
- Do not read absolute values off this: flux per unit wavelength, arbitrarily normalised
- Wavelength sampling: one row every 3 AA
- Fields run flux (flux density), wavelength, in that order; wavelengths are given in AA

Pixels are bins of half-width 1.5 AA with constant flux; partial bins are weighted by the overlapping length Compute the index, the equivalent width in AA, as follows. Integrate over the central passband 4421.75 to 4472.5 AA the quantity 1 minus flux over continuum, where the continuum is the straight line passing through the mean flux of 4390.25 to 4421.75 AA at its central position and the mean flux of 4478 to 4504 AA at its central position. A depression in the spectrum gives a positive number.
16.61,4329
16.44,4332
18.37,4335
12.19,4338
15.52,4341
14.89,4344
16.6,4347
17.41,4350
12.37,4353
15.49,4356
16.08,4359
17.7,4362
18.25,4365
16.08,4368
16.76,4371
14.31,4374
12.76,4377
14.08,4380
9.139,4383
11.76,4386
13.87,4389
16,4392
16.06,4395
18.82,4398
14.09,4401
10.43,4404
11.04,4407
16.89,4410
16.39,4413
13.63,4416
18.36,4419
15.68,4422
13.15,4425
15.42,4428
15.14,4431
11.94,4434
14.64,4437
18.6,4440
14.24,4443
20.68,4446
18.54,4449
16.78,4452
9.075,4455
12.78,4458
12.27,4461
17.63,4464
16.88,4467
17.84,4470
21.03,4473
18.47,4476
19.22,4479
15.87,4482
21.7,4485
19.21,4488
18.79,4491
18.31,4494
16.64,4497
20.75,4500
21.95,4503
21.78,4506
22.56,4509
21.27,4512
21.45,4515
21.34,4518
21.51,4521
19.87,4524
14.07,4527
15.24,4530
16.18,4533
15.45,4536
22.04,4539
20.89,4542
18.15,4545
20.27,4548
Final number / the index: 4.8 AA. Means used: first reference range 15.2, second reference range 19.1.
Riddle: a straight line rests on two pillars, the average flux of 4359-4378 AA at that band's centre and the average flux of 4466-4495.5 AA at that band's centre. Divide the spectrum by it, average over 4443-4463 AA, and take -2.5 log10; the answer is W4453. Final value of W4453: 0.20 mag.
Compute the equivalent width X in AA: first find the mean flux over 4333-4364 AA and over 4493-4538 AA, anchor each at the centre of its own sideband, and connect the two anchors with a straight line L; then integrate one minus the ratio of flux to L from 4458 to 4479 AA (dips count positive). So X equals 1.3 AA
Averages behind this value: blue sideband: 15.7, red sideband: 19.3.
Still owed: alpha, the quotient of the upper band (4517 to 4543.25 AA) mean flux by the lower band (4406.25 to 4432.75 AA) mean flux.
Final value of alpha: 1.22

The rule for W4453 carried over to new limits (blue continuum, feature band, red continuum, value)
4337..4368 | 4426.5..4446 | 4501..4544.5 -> 0.147 mag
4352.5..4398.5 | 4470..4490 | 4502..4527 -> 0.021 mag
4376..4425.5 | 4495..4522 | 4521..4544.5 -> -0.210 mag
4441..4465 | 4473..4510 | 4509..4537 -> -0.143 mag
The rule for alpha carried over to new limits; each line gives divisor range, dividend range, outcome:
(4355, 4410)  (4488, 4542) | 1.32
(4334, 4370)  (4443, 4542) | 1.15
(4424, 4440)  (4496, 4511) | 1.44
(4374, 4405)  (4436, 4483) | 1.20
